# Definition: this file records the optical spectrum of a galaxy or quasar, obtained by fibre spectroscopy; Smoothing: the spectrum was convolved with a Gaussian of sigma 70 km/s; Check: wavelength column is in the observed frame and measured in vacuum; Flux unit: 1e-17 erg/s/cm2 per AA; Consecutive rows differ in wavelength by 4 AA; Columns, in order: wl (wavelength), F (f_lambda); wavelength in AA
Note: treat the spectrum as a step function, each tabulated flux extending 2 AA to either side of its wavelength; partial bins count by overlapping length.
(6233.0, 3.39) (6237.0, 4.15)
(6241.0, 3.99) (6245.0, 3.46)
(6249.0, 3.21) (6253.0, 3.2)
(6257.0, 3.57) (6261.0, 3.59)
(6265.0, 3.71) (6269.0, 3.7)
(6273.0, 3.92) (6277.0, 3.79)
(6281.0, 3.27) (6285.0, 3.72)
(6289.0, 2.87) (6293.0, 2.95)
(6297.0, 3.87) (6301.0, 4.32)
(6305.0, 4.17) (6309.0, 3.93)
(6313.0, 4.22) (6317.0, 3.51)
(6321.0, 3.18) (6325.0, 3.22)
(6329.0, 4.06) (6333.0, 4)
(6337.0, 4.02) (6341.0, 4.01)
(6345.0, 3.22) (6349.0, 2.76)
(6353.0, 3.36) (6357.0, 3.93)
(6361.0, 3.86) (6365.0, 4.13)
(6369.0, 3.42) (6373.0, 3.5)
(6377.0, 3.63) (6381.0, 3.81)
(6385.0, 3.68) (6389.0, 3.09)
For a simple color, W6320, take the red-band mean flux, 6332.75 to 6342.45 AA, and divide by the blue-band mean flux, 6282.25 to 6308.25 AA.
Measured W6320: 1.1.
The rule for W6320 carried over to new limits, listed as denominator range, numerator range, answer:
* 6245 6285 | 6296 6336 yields 1.08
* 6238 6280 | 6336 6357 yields 0.96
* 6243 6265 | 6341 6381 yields 1.04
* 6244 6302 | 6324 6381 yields 1.04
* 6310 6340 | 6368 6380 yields 0.94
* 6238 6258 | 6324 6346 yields 1.08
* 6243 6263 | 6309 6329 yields 1.06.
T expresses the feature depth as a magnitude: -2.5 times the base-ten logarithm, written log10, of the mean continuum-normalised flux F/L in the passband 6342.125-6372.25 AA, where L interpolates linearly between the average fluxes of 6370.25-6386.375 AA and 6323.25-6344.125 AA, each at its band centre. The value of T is 0.06 mag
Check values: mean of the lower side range 3.84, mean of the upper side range 3.64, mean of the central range 3.54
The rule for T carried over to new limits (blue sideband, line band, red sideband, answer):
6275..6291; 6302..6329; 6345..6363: -0.098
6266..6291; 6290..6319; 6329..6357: -0.070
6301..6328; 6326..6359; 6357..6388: 0.024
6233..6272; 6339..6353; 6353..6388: 0.109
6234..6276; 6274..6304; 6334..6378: 0.020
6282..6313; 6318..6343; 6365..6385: -0.016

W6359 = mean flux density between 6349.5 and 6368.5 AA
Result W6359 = 3.7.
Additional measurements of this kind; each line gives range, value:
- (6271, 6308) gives 3.66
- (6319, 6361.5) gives 3.59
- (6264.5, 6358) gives 3.65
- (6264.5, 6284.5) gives 3.68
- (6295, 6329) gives 3.82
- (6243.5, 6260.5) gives 3.38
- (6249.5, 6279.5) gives 3.61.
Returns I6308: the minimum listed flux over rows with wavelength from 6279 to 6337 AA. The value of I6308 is 2.87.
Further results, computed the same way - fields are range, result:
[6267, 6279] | 3.7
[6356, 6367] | 3.86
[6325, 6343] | 3.22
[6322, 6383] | 2.76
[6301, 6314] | 3.93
